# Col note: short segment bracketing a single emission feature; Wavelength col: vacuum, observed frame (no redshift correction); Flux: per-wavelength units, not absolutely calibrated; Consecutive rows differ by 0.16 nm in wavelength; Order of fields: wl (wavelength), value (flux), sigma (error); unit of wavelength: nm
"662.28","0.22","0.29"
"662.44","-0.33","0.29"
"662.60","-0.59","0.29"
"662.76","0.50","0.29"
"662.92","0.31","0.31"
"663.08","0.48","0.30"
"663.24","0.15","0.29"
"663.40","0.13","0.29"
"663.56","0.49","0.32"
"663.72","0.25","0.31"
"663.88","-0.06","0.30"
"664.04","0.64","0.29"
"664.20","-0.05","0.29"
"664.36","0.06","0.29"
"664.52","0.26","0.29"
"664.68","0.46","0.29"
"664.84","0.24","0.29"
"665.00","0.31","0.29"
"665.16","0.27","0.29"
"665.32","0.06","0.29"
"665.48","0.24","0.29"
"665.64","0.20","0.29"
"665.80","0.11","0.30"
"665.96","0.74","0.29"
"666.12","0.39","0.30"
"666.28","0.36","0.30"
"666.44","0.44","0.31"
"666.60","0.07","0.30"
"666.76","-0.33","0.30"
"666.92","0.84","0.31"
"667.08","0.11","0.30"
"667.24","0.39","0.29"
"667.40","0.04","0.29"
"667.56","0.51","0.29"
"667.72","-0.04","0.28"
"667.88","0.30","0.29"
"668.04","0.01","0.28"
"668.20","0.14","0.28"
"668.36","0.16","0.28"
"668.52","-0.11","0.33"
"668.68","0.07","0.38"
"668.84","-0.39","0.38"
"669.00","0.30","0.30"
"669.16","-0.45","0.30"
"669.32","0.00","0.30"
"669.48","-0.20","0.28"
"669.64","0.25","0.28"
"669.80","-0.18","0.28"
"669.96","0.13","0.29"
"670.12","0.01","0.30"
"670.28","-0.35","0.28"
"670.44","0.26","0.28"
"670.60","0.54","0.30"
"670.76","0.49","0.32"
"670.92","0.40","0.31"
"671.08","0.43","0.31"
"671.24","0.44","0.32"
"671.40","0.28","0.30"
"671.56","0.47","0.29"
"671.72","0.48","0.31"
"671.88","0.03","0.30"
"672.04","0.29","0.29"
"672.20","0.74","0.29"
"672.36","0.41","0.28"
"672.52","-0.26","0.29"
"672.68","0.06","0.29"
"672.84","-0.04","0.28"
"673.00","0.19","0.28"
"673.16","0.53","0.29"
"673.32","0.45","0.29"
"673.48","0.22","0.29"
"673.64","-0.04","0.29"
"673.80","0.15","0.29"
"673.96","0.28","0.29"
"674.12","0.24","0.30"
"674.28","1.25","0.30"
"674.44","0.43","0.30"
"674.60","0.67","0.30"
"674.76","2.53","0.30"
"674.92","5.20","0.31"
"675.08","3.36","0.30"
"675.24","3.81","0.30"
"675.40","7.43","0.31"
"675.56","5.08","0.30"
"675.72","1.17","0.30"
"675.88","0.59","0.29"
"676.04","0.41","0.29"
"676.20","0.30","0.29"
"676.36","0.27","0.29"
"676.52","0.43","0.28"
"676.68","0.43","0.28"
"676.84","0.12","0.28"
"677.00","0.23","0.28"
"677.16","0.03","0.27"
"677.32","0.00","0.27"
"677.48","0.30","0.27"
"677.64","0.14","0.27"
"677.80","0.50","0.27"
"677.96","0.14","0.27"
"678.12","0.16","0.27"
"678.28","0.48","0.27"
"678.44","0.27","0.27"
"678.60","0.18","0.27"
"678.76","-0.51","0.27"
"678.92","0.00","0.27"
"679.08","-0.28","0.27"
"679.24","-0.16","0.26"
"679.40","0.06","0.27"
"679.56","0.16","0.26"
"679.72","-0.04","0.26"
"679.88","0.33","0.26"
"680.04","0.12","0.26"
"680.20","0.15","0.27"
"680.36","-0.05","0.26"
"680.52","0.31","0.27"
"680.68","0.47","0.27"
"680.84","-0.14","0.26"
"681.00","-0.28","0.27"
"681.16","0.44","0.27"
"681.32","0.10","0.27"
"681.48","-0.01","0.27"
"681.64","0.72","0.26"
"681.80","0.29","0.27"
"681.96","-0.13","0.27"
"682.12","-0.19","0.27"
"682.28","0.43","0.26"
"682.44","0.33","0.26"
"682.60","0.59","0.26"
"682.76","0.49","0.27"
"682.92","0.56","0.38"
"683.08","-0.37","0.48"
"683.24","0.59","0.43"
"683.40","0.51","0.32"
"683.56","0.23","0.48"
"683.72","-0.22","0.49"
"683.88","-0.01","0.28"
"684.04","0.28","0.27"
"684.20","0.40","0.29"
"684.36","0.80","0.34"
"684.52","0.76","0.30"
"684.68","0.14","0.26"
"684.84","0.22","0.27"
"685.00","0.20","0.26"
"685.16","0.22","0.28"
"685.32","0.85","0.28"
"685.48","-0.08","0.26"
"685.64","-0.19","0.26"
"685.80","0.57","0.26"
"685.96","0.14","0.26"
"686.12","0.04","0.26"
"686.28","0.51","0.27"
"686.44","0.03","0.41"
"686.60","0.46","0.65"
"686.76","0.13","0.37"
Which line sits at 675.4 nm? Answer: [O II]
